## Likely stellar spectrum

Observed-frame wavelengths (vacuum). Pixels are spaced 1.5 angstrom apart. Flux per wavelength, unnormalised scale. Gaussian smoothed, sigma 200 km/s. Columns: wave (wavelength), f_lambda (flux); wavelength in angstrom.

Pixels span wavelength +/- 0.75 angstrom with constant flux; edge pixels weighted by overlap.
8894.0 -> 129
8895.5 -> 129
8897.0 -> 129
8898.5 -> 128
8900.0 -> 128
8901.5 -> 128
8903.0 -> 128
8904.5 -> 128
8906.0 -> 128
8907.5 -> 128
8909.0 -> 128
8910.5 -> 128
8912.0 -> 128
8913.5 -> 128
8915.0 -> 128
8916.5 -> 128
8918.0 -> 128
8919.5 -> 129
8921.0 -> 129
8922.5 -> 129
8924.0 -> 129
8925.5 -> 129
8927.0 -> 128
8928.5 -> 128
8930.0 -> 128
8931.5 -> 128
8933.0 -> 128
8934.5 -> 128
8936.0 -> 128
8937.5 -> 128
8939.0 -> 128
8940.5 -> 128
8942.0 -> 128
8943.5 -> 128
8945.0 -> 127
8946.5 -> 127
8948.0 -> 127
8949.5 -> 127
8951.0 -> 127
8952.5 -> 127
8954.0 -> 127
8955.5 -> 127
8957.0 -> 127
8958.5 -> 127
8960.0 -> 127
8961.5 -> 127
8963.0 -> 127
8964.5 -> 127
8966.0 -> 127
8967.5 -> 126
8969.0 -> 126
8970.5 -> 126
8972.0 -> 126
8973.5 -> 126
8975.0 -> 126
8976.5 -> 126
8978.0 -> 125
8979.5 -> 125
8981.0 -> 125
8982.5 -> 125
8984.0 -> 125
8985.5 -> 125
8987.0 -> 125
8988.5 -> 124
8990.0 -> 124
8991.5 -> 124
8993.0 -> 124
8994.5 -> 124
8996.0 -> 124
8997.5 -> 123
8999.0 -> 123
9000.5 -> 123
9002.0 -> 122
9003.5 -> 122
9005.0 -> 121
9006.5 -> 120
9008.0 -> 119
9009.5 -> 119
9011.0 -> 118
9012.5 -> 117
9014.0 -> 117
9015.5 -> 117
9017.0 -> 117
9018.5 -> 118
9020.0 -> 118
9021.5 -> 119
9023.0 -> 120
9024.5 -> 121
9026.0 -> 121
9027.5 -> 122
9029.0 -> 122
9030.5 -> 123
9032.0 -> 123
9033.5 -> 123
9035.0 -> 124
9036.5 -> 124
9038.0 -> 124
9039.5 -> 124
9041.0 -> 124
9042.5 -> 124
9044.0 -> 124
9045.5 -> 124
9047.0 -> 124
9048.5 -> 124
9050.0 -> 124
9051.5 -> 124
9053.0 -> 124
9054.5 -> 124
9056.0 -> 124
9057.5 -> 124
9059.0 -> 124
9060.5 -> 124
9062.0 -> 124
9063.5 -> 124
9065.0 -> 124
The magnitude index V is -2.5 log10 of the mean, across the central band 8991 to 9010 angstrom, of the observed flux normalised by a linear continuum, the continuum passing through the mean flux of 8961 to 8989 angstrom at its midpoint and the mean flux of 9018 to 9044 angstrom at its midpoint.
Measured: 0.017 mag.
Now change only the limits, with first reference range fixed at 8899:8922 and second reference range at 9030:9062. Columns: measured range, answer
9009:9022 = 0.064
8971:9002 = 0.010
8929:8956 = -0.004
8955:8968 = -0.003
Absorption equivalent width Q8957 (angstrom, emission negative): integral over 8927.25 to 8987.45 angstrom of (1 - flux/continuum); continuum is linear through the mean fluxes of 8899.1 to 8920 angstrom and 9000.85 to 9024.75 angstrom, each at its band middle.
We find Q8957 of -1.4 angstrom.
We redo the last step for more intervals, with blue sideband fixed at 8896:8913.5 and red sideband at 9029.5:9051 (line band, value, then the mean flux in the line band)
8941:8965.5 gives -0.11 angstrom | 127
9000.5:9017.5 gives 0.76 angstrom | 119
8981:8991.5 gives 0.07 angstrom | 125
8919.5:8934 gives -0.12 angstrom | 128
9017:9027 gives 0.40 angstrom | 119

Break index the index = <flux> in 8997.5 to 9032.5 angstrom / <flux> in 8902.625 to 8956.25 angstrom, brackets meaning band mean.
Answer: 0.94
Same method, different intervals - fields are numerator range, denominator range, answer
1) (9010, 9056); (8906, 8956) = 0.95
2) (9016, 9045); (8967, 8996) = 0.97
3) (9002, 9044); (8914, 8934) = 0.94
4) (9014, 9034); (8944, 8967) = 0.95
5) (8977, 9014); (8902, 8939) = 0.96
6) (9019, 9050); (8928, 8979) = 0.96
